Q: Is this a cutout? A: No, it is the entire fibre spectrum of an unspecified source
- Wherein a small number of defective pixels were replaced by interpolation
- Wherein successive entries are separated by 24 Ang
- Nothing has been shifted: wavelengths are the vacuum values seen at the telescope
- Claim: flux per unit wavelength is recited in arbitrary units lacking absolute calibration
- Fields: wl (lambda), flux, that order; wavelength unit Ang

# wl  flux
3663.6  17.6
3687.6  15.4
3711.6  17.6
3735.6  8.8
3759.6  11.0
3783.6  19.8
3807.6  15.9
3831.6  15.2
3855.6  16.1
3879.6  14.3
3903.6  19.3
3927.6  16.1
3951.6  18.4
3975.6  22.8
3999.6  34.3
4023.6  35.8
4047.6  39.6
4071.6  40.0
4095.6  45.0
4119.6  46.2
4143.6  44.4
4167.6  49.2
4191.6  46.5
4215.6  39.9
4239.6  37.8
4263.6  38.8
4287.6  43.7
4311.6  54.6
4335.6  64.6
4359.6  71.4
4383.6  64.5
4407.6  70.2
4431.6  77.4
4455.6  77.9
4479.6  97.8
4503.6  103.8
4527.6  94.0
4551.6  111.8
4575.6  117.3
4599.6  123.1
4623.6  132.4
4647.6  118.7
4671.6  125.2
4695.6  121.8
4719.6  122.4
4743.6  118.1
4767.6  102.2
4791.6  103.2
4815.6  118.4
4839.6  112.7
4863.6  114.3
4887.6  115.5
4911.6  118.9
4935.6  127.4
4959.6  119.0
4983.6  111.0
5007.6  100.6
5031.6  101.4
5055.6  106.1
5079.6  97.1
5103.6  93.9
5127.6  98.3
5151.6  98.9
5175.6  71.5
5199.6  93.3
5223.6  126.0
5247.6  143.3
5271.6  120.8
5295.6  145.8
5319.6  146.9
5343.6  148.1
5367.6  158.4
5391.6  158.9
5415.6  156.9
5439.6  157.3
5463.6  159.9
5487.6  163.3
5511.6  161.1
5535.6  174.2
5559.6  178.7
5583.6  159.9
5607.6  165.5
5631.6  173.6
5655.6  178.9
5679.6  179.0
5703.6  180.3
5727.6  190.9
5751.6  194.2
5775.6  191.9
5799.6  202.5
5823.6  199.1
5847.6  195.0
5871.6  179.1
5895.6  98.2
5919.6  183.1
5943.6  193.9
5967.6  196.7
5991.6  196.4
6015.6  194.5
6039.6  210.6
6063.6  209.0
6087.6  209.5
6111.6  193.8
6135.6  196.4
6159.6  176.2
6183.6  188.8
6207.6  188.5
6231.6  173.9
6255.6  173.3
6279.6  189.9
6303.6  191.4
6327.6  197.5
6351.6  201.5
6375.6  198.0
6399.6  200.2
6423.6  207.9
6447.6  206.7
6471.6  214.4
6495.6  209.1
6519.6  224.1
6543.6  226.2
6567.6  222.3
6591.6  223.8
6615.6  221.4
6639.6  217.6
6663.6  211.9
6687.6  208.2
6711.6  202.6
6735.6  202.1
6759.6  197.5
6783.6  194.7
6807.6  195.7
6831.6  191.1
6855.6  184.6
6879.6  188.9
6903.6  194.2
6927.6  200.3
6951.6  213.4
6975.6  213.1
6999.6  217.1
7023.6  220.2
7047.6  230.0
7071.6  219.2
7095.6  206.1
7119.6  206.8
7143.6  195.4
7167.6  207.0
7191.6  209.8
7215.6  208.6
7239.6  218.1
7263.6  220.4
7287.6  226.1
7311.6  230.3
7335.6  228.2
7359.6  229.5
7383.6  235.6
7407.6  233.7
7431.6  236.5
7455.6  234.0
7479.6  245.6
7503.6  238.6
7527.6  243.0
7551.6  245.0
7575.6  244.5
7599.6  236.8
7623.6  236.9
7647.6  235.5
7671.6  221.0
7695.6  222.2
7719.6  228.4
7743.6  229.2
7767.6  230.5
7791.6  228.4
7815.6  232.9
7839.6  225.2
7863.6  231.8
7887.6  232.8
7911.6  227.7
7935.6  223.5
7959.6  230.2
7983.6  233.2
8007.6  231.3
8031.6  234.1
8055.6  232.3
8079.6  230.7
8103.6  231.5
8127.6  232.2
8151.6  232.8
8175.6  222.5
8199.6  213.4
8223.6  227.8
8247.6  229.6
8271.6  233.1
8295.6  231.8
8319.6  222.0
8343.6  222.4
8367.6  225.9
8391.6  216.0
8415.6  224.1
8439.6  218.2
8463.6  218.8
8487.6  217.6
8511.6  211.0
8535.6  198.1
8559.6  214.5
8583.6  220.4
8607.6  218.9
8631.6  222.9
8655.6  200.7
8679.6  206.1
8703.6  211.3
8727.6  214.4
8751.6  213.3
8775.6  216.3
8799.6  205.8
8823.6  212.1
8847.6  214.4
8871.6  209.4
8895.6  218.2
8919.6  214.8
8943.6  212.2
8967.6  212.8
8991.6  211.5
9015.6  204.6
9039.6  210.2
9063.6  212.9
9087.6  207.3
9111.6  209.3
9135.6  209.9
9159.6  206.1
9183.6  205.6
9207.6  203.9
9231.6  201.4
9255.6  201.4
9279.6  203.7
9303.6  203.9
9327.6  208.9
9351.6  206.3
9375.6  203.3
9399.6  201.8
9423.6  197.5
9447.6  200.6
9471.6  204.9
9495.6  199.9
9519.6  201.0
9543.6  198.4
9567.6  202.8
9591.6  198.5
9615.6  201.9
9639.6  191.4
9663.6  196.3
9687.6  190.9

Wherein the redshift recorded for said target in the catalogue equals 0.000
